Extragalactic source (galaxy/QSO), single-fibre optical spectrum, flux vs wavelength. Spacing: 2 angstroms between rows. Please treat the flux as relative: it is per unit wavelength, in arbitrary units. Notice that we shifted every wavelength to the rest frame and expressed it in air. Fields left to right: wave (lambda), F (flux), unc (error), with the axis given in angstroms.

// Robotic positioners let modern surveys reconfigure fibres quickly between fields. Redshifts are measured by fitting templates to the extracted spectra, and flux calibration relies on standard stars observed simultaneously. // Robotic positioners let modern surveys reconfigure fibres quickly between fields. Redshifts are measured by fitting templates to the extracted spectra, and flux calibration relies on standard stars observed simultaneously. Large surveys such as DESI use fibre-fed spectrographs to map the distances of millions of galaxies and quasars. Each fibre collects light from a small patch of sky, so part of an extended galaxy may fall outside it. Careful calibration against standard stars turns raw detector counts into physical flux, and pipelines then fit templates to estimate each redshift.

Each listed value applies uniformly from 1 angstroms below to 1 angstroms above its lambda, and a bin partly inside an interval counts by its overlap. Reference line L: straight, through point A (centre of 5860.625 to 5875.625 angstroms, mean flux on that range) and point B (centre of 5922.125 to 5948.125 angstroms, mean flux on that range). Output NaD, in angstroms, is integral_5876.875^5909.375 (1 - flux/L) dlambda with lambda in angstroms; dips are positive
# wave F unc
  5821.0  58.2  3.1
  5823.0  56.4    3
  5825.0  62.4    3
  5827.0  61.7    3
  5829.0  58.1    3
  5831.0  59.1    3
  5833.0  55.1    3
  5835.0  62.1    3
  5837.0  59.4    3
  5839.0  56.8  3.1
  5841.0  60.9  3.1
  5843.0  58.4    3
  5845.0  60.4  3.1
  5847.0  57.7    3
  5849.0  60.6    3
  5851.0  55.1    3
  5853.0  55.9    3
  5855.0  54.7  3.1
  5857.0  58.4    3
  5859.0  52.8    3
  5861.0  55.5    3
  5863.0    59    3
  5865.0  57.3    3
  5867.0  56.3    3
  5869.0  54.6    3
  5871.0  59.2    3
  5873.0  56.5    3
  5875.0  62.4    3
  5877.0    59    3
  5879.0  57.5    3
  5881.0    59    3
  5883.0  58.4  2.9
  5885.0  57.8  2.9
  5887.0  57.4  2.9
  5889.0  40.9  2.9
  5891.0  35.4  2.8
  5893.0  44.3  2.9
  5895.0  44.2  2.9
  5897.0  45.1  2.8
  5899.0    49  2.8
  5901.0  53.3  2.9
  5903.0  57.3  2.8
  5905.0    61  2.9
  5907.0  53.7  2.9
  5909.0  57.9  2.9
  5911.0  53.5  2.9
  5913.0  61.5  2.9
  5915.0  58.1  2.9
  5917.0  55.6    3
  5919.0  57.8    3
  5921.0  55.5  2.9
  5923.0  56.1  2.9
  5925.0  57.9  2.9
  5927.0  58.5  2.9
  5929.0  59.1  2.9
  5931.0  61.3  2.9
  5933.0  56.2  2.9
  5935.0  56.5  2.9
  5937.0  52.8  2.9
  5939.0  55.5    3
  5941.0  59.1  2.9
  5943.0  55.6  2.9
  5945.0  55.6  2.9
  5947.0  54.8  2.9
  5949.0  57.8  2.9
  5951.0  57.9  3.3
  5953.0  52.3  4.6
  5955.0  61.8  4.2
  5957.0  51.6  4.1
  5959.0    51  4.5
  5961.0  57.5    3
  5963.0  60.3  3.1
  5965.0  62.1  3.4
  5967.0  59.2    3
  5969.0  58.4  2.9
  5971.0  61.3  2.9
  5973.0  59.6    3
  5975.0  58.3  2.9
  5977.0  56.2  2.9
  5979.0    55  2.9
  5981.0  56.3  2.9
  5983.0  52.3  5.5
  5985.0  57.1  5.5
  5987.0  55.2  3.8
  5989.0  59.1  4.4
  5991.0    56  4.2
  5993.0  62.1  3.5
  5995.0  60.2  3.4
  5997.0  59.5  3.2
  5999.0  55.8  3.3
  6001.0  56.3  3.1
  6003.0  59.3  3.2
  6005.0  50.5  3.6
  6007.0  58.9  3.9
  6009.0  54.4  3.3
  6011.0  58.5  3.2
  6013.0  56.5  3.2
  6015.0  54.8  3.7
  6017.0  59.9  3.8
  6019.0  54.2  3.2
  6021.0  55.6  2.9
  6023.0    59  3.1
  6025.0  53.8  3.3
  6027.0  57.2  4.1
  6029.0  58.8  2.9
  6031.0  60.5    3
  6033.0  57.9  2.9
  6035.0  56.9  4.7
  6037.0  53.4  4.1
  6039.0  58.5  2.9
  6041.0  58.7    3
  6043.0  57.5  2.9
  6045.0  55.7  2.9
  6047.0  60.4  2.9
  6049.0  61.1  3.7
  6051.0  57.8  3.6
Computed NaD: 2.9 angstroms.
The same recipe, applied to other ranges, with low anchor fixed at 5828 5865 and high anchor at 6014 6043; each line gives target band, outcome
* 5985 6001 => -0.2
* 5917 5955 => 0.4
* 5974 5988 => 0.4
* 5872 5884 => -0.2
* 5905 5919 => 0.1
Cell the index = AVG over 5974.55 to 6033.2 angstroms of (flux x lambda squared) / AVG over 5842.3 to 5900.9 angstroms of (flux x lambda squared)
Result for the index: 1.09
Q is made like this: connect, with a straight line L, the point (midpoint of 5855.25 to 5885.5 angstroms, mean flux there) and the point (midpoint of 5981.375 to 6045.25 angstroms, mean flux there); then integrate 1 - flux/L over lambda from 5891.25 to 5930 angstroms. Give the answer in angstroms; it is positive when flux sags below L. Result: 2.05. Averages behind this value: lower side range 57.5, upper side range 57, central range 54.3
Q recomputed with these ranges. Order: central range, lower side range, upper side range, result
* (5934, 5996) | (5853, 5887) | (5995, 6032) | 0.0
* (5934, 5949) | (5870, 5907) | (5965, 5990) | 0.0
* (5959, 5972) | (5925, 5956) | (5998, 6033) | -0.5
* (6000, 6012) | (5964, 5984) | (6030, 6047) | 0.3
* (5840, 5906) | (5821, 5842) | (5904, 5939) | 3.7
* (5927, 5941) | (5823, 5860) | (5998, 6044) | 0.1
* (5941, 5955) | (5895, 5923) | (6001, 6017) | -0.2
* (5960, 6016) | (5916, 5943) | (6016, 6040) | -0.4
